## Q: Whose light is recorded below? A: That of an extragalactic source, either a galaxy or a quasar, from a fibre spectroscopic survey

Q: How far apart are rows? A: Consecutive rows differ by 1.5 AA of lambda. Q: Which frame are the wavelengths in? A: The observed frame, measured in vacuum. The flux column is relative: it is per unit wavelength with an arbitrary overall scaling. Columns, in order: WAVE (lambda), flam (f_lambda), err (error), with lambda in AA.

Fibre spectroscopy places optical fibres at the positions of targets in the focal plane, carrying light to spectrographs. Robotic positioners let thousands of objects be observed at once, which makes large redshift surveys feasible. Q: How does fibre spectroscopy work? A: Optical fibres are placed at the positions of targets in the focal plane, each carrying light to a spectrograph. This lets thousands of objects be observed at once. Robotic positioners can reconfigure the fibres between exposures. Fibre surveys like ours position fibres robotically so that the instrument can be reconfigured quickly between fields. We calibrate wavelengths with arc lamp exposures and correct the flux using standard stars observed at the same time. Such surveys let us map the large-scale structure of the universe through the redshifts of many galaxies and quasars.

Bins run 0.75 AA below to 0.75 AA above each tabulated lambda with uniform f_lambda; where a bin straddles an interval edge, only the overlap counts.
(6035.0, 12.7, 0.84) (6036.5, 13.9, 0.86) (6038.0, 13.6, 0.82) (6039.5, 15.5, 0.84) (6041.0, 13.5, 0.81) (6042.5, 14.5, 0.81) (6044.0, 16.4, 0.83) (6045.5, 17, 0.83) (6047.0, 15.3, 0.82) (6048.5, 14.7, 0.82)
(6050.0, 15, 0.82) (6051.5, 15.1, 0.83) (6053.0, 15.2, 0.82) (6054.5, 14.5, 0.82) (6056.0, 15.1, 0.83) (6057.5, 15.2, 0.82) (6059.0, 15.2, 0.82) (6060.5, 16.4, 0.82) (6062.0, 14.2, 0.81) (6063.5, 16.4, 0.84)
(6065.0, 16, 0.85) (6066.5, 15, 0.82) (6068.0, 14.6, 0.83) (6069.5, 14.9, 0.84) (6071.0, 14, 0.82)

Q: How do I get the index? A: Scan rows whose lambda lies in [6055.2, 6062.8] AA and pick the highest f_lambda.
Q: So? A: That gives 16.4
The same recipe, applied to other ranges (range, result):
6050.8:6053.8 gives 15.2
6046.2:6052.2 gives 15.3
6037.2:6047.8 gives 17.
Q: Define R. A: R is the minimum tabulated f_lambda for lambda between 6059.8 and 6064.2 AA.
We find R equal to 14.2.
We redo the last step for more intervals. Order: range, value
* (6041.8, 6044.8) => 14.5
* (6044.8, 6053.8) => 14.7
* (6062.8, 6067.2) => 15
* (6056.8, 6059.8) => 15.2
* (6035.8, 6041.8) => 13.5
